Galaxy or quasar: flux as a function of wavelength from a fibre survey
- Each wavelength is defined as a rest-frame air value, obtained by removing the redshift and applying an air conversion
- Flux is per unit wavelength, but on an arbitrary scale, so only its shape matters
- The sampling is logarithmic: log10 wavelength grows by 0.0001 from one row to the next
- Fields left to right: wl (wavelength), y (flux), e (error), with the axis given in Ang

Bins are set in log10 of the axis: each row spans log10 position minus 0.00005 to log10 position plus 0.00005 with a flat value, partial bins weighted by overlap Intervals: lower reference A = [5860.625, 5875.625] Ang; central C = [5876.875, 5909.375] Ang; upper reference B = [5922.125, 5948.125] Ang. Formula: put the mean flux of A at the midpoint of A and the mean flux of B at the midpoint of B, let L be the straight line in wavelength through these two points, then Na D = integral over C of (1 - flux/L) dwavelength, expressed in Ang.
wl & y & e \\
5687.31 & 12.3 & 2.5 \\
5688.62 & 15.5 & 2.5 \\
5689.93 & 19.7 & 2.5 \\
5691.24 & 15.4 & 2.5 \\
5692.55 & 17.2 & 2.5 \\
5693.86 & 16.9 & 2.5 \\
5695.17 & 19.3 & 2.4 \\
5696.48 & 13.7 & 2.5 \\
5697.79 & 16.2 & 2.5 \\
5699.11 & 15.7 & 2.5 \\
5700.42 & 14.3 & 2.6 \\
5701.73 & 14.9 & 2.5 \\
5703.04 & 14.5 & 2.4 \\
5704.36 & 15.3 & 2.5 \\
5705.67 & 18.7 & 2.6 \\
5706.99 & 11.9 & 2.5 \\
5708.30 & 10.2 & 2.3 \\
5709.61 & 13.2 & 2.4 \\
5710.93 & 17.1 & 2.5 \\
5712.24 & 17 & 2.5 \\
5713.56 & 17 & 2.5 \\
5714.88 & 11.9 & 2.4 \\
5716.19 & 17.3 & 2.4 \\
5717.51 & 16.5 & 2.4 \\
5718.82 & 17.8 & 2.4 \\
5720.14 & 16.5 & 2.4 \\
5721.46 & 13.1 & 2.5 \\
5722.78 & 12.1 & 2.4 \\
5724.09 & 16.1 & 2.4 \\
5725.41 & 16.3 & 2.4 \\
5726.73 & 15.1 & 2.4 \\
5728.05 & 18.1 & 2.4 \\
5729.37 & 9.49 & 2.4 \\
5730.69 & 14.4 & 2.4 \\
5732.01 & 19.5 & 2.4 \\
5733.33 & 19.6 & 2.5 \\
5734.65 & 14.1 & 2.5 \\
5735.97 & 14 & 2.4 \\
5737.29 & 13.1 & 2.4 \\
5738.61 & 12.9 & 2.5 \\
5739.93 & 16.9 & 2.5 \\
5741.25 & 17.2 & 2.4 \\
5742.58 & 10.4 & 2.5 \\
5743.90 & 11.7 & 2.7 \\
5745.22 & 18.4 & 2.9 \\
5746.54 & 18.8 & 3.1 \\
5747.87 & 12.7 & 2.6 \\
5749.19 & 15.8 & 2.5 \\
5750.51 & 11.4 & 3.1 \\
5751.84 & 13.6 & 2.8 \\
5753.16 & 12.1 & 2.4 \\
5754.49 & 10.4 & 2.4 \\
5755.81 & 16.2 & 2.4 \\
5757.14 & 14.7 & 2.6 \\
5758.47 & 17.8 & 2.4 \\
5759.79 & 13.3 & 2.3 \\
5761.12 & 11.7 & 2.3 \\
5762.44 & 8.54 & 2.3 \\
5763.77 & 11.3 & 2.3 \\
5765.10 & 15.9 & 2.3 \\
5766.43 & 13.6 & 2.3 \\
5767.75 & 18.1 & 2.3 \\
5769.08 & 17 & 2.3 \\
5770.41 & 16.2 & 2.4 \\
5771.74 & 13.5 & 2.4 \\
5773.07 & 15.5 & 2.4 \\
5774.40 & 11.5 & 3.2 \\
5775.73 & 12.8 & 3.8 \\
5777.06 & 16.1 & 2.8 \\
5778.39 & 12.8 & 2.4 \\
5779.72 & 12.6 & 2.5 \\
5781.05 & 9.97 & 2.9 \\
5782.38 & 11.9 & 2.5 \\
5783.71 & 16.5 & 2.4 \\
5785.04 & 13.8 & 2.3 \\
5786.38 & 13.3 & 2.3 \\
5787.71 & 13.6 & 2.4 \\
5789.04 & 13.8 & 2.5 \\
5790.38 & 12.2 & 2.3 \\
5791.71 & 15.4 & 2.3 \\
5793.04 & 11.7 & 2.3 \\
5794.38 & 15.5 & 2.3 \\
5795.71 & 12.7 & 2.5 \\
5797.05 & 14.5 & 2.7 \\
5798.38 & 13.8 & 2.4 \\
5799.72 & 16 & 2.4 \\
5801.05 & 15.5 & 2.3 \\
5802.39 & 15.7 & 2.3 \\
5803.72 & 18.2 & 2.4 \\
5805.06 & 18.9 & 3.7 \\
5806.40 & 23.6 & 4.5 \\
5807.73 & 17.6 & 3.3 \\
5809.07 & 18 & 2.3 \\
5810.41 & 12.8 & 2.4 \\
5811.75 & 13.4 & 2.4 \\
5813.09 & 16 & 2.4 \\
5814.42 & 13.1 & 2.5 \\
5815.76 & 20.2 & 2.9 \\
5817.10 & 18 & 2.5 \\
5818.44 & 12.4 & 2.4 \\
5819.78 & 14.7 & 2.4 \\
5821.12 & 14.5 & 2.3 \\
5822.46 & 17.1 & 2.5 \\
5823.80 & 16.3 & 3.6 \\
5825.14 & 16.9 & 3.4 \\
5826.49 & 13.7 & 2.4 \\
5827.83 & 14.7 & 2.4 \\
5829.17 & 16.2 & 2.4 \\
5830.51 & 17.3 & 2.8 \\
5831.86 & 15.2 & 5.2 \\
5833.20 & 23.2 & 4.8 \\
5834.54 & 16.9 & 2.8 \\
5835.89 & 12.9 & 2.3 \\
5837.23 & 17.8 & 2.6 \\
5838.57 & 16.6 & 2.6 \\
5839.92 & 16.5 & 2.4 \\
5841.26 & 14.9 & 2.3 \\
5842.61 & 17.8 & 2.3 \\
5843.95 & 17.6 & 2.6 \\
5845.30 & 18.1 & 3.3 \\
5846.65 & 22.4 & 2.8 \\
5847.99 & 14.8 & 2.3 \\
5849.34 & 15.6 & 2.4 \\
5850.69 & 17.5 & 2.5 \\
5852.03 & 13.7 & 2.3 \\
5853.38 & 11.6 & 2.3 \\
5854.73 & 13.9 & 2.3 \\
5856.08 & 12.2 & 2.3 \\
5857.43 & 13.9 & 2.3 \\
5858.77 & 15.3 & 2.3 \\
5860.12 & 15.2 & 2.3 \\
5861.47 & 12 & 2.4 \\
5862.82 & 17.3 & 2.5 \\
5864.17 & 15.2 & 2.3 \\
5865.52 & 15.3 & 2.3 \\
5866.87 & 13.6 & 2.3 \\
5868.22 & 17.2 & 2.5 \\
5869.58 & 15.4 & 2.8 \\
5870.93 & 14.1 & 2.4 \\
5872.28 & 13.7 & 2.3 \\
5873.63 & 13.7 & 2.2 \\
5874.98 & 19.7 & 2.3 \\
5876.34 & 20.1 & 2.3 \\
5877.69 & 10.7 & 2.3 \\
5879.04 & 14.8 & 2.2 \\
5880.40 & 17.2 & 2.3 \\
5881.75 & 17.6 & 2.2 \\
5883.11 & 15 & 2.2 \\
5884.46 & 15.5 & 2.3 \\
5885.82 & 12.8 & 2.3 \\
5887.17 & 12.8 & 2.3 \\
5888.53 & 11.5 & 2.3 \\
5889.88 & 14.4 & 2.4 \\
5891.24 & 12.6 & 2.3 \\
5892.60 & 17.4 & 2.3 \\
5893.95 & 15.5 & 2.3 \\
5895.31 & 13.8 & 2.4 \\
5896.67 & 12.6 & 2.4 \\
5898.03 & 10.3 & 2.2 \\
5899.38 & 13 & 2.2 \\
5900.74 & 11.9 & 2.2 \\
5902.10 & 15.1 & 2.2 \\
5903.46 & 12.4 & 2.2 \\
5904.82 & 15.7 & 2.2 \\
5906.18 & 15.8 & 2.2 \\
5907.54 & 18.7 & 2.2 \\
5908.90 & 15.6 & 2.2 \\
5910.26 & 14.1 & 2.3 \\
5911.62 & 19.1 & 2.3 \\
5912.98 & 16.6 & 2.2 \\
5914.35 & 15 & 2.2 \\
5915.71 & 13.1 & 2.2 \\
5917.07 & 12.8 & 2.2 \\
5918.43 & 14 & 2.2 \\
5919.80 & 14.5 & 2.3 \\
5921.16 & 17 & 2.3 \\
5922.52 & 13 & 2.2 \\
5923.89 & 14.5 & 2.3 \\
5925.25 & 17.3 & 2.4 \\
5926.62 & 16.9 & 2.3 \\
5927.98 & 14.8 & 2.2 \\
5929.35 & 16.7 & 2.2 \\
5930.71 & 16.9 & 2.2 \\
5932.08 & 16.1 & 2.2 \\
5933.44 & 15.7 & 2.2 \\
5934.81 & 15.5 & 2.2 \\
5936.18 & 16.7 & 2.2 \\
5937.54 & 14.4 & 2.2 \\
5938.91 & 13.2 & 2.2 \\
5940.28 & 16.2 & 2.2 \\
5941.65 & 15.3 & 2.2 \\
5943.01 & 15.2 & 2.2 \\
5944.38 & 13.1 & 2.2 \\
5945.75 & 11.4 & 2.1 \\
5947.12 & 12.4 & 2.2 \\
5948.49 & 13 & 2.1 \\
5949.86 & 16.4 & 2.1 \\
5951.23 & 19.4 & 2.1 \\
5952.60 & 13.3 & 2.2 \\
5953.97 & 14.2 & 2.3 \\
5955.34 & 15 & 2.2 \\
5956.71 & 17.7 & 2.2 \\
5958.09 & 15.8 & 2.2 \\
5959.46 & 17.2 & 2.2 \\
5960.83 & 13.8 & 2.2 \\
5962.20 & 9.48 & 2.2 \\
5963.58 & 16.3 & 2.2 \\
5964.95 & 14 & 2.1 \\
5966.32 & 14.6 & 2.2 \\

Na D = 1.8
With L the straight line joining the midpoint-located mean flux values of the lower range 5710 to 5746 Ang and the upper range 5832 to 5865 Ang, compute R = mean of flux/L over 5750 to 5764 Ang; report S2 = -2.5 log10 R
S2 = 0.20 mag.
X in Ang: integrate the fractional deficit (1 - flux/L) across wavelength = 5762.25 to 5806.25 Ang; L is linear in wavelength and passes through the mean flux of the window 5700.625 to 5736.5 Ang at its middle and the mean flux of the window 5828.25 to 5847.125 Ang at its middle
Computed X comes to 5.4 Ang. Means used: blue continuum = 15.2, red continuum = 17.3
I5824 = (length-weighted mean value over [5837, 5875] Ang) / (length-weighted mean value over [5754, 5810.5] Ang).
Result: 1.1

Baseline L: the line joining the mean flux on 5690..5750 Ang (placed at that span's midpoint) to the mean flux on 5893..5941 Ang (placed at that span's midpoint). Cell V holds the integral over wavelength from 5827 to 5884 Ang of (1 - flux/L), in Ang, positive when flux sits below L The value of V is -2.7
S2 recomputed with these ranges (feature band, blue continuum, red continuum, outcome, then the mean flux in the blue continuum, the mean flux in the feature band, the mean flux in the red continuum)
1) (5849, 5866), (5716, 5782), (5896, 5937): 0.03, 14.5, 14.5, 15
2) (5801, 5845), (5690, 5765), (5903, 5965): -0.11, 14.9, 16.5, 15.1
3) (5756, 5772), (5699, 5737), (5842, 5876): 0.07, 15.2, 14.4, 15.5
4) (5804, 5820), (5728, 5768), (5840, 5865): -0.11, 14.3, 16.6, 15.5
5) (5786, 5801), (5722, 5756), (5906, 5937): 0.07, 14.6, 13.9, 15.7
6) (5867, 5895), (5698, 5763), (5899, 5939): 0.01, 14.7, 15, 15.2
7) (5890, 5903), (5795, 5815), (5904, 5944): 0.15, 16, 13.6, 15.5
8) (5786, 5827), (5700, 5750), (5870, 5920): -0.04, 15.1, 15.5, 14.7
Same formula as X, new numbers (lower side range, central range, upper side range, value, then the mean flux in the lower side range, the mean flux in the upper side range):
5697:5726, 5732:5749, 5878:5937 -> -0.1 Ang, 15.2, 14.9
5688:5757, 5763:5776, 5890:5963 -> 0.5 Ang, 15.1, 14.8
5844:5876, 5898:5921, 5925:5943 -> 1.3 Ang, 15.4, 15.8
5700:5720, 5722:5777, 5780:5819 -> 2.6 Ang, 15.2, 15.1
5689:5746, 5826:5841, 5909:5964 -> -1.2 Ang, 15.4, 15.1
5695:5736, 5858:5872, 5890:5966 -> 0.0 Ang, 15.3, 14.9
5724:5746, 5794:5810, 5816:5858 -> -0.9 Ang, 15.1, 16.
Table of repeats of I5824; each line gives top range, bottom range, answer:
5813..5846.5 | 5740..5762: 1.16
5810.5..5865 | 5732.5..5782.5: 1.12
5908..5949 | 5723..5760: 1.02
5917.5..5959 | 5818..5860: 0.96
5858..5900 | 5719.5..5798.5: 1.03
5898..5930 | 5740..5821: 1.03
